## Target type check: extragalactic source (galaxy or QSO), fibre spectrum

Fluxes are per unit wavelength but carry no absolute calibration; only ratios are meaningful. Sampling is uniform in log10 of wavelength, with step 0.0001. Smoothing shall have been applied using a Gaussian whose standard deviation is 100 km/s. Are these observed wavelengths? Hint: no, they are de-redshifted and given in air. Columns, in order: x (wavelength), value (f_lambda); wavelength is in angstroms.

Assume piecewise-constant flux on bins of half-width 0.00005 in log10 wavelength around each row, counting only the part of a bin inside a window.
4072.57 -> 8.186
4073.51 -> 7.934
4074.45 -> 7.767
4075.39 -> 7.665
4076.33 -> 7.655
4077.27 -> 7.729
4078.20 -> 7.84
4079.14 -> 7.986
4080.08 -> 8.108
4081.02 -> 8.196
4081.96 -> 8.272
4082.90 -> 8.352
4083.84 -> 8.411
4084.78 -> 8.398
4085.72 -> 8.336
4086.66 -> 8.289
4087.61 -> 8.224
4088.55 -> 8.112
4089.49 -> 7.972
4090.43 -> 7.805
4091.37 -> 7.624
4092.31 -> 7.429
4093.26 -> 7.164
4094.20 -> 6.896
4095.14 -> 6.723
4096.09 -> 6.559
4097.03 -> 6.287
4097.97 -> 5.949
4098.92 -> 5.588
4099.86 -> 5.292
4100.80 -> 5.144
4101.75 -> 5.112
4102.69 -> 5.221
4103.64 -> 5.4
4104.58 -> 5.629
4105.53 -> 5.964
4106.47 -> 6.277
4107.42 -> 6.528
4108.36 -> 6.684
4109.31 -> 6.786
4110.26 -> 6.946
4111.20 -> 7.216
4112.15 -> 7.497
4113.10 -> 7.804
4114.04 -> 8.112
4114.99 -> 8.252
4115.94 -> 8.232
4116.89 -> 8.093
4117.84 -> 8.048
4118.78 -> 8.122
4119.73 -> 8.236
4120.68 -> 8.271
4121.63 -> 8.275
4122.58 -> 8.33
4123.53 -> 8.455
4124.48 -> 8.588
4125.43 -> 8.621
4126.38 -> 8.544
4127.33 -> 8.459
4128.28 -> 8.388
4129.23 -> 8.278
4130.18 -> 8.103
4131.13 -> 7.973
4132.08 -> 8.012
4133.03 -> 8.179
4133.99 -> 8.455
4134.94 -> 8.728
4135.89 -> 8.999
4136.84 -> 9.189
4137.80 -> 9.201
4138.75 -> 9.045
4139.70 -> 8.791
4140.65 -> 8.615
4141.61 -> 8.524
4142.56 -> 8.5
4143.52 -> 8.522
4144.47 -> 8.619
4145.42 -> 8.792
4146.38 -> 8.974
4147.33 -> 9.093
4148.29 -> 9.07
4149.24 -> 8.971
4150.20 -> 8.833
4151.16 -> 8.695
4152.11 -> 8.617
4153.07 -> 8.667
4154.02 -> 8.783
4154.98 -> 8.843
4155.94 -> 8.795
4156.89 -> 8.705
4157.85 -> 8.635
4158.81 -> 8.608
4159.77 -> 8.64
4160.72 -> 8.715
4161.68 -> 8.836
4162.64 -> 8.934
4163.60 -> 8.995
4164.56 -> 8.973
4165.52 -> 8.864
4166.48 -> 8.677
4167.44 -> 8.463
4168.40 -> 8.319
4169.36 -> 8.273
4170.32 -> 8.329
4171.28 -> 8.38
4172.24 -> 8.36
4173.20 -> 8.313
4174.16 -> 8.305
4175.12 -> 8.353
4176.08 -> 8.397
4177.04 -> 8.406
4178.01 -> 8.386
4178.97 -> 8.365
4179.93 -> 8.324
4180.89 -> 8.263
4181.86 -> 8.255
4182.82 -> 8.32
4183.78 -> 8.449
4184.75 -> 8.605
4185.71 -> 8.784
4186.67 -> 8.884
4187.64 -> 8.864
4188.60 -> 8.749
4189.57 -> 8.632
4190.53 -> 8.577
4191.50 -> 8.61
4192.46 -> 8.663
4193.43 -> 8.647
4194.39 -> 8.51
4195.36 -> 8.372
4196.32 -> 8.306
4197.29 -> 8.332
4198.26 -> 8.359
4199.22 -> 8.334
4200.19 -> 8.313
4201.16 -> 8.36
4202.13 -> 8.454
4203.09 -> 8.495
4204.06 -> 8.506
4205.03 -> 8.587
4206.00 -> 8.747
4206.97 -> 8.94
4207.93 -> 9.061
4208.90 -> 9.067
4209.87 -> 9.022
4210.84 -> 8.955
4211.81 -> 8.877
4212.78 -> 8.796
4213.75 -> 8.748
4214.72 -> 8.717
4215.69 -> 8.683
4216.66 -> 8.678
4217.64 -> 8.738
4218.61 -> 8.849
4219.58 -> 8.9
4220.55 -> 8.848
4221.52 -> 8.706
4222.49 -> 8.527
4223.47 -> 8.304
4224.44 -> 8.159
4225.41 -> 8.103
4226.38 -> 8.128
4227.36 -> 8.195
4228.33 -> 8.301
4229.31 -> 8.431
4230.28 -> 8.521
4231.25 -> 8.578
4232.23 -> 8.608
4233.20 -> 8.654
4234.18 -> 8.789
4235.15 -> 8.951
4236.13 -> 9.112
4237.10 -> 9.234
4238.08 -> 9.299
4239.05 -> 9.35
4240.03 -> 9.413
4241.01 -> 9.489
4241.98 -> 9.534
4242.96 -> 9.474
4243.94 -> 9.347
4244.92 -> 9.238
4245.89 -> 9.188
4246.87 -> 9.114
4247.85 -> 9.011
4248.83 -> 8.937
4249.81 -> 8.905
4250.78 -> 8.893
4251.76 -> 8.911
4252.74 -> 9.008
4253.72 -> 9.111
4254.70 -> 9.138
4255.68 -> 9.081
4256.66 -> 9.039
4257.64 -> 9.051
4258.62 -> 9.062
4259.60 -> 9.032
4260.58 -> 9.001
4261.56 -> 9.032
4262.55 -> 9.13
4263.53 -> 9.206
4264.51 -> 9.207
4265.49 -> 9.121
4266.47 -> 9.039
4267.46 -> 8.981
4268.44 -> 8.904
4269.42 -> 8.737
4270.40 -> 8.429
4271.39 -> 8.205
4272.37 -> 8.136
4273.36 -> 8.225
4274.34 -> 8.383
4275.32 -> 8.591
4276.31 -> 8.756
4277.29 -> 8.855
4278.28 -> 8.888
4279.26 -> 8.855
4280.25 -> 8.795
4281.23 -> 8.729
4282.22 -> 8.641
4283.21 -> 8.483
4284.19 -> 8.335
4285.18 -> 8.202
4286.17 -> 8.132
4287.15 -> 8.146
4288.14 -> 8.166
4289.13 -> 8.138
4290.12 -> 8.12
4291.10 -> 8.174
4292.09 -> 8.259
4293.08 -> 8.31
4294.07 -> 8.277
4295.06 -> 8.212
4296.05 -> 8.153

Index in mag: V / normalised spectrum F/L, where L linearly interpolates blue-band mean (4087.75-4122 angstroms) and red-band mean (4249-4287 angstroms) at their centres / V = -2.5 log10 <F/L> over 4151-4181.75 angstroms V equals -0.120 mag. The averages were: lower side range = 6.99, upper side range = 8.79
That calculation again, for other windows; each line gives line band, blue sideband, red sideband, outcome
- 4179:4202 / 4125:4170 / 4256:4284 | 0.03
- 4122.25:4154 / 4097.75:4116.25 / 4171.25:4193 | -0.18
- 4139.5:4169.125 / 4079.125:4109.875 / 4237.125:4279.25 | -0.14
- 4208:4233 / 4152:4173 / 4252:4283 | 0.02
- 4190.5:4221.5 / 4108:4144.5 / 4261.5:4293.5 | -0.03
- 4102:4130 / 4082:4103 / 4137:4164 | 0.03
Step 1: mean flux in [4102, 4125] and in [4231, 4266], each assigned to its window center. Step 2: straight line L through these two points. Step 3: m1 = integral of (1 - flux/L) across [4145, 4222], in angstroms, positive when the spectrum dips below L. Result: -3.7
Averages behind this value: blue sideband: 7.36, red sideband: 9.09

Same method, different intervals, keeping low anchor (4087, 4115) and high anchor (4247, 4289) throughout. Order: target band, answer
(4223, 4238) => -0.4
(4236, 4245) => -1.0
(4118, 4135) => -3.1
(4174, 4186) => -1.1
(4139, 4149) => -2.1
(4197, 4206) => -0.5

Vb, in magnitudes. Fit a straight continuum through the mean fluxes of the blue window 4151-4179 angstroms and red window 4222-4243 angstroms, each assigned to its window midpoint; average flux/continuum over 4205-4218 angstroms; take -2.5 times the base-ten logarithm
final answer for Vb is -0.016 mag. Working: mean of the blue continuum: 8.59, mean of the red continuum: 8.77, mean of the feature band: 8.84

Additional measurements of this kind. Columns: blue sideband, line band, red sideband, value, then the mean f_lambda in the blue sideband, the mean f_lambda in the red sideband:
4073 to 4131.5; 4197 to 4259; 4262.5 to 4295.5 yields -0.07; 7.49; 8.54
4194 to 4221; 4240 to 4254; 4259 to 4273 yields -0.04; 8.66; 8.86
